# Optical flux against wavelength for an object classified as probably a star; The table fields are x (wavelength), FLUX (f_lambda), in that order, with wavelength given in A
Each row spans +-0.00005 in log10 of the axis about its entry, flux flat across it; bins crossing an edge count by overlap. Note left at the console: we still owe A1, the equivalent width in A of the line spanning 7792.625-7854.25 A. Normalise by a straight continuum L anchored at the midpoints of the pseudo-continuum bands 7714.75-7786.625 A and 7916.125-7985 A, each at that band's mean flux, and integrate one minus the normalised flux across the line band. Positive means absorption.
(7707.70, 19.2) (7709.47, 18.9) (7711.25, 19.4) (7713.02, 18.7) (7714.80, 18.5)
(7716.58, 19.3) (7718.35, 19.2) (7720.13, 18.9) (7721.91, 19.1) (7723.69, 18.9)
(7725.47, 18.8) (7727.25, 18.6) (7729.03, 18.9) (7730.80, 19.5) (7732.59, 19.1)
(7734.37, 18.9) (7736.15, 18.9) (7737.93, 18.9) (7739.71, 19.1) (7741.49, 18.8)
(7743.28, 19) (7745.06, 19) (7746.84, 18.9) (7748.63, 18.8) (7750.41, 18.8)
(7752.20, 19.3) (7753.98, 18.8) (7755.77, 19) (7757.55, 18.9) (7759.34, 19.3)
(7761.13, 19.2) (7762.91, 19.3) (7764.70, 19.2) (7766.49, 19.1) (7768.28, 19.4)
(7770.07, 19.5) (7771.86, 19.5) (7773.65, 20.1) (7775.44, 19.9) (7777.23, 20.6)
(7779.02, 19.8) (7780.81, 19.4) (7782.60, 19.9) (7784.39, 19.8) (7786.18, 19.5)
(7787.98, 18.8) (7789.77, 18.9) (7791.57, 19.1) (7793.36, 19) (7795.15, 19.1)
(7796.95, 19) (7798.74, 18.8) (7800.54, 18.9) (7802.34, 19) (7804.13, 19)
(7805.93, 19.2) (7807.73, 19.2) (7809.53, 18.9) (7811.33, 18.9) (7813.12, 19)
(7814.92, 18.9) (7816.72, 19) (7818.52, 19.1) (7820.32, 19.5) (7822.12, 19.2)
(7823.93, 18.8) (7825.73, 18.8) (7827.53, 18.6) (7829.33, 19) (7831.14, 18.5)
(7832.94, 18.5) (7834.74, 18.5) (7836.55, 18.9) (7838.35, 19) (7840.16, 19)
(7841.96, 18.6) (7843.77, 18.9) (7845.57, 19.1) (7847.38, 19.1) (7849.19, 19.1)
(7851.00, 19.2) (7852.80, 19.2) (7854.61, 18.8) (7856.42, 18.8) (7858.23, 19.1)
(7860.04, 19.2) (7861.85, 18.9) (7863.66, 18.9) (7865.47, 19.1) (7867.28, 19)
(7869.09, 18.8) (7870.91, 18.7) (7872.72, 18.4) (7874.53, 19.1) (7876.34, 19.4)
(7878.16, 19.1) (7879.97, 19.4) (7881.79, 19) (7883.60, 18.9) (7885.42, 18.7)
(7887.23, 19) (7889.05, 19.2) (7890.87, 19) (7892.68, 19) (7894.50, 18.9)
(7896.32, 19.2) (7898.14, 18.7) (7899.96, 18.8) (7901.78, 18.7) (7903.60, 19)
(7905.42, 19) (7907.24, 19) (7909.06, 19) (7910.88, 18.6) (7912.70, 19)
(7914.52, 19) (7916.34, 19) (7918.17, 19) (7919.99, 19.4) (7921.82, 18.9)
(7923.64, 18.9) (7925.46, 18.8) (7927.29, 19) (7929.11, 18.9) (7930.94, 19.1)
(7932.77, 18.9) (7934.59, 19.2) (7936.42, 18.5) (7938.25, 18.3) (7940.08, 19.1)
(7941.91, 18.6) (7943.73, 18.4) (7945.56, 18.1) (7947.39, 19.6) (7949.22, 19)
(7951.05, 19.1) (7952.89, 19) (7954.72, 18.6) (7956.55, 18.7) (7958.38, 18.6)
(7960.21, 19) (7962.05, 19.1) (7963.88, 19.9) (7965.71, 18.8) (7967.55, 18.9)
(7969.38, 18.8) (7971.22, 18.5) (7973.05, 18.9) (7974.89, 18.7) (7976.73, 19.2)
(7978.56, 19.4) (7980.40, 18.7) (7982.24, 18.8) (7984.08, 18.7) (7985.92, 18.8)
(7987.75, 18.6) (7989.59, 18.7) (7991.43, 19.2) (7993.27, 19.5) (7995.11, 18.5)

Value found 0.5 A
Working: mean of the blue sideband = 19.2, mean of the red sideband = 18.9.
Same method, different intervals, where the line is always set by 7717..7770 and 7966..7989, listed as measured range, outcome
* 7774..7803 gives -0.6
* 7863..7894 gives -0.1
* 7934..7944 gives 0.1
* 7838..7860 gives -0.1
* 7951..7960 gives 0.0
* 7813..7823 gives -0.1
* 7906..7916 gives 0.0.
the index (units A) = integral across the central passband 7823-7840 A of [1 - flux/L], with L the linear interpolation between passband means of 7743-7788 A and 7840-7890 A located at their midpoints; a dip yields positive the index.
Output 0.3 A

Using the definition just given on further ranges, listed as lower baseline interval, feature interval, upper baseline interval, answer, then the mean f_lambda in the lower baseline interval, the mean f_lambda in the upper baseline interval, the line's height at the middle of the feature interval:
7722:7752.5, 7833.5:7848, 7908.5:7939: 0.0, 18.9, 18.9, 18.9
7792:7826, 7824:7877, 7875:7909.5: 0.3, 19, 19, 19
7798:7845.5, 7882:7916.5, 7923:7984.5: -0.1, 18.9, 18.9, 18.9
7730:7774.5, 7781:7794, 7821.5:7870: -0.2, 19.1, 18.9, 19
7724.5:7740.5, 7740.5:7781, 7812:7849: -0.7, 19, 18.9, 19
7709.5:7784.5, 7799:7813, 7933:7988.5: 0.1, 19.2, 18.9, 19.1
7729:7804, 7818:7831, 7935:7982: 0.1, 19.2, 18.9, 19.1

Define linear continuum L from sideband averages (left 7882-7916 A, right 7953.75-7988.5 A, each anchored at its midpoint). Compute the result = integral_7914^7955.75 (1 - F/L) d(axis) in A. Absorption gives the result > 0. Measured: 0.1 A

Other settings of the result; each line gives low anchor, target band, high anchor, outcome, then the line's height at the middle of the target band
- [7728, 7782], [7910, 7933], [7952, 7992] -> 0.01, 19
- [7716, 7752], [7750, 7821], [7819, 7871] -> -1.09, 19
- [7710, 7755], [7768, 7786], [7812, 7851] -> -0.81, 18.9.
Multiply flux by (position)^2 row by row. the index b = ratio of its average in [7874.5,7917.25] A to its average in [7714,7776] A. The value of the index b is 1.0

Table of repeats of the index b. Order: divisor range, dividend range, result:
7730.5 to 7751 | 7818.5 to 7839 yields 1.02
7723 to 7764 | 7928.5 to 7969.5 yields 1.05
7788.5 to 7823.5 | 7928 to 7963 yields 1.03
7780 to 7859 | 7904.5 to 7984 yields 1.03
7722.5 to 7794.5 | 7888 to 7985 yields 1.03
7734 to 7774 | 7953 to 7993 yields 1.05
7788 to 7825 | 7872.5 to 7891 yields 1.02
